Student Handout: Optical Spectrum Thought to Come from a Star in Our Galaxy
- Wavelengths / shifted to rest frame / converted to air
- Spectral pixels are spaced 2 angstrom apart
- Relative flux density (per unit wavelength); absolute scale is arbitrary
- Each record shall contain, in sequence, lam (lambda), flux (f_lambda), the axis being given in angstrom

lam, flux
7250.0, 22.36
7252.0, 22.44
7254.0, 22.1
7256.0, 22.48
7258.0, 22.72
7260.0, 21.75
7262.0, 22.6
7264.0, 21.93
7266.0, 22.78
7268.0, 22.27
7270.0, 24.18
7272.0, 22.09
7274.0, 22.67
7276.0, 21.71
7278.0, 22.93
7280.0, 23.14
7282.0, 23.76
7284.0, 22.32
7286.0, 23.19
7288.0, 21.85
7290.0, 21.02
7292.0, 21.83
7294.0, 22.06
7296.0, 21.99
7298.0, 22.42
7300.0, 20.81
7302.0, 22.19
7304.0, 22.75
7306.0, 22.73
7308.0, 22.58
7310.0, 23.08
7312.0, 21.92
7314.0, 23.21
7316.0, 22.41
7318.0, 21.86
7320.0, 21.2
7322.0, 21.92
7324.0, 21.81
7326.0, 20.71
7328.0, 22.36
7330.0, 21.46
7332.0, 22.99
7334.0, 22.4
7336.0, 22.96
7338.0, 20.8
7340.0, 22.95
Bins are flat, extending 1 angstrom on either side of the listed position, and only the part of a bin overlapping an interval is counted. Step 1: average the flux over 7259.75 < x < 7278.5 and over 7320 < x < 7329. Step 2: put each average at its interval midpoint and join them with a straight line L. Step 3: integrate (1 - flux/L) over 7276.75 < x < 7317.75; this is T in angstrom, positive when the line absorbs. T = -0.61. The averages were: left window 22.5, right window 21.6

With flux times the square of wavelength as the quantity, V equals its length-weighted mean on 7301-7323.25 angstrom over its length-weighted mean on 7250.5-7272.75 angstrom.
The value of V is 1.01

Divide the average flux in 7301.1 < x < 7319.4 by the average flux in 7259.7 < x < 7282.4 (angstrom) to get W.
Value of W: 0.99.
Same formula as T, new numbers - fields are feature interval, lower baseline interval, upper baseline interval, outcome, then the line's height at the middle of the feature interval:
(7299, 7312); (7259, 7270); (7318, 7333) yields -0.2 angstrom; 22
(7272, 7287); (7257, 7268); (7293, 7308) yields -0.3 angstrom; 22.3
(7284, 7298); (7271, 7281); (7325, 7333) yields 0.2 angstrom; 22.3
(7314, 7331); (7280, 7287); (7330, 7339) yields 0.5 angstrom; 22.4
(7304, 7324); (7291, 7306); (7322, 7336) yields -0.3 angstrom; 22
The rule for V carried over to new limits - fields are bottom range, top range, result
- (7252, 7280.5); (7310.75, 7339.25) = 0.99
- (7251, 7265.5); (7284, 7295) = 1.00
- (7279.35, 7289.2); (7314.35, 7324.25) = 0.97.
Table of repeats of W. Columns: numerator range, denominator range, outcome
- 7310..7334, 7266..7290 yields 0.97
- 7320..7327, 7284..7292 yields 0.97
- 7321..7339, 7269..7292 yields 0.97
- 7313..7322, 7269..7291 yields 0.98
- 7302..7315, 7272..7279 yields 1.01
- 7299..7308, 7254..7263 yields 0.99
